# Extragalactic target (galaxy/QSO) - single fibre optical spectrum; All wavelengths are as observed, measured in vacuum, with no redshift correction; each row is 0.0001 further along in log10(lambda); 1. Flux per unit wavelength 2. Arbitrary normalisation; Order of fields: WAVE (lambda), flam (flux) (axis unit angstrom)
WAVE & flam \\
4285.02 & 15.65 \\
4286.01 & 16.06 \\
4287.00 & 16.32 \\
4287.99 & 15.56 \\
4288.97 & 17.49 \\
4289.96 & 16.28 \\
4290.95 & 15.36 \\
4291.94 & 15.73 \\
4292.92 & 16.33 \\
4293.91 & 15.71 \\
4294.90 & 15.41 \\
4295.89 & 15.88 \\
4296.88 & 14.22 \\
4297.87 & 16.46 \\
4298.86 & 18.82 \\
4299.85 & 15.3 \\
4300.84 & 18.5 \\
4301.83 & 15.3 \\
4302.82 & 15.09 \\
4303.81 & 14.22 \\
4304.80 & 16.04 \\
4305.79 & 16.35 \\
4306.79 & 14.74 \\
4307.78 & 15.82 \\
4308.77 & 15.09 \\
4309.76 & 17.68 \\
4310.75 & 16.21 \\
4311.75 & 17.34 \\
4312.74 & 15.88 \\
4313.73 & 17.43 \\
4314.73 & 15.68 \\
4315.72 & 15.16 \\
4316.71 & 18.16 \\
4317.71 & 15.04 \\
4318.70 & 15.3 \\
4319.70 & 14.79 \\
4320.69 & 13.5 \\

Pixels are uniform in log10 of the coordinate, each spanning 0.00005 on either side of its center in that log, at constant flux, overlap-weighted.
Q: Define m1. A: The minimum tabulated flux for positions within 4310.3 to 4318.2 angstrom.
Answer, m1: 15.04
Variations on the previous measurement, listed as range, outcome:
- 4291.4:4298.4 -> 14.22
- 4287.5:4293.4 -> 15.36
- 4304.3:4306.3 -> 16.04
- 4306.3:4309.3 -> 14.74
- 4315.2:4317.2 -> 15.16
